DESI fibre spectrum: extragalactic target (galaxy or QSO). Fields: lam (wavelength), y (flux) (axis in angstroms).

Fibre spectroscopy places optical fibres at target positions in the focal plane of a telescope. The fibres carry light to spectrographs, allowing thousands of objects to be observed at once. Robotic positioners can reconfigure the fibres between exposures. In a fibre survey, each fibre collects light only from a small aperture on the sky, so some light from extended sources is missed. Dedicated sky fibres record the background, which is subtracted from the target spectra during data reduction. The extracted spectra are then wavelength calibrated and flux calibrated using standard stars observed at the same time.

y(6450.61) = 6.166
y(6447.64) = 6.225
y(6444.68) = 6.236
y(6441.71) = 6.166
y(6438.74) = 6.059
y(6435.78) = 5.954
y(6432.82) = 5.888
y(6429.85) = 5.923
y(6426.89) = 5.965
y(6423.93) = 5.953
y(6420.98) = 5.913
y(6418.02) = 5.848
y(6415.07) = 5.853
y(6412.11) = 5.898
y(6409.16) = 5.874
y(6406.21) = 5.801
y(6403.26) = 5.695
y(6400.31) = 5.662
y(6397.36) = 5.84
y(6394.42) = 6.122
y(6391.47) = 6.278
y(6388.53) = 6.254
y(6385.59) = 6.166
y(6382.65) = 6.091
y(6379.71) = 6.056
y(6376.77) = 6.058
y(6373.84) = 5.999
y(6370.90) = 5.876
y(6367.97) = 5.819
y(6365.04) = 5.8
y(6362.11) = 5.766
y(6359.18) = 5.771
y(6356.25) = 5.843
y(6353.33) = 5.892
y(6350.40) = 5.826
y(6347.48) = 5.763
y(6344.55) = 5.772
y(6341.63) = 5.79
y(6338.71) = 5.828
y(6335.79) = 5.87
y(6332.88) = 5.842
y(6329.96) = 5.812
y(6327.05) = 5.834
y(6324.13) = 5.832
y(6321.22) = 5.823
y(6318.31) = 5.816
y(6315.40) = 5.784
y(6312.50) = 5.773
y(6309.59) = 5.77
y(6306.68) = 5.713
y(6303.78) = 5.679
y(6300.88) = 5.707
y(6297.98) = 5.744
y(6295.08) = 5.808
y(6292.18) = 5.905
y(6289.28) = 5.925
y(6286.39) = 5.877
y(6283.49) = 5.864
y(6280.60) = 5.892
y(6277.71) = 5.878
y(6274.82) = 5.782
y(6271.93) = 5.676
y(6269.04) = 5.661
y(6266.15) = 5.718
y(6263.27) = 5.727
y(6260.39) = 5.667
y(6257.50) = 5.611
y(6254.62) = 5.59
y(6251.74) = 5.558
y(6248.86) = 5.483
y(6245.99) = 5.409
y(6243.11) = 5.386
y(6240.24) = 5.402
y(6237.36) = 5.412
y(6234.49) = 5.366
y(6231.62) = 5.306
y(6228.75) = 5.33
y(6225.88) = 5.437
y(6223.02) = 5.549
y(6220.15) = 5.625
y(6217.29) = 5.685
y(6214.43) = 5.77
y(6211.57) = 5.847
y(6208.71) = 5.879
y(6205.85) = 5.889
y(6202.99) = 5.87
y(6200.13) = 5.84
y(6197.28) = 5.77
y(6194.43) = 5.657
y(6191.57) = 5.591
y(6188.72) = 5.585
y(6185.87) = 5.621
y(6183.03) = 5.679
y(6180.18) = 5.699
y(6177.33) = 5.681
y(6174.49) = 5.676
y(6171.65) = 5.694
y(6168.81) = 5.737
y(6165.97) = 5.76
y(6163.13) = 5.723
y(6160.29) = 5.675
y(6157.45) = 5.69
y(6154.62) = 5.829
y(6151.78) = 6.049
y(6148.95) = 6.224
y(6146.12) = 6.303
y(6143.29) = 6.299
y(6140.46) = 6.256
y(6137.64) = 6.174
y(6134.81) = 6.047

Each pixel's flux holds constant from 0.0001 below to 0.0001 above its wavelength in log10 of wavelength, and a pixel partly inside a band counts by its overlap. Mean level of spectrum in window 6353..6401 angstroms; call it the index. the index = 5.97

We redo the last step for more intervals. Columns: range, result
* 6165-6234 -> 5.67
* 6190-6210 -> 5.78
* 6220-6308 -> 5.64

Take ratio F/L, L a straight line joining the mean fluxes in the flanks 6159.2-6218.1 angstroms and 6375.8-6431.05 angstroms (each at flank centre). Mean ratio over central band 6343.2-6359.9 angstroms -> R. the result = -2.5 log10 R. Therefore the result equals 0.02 mag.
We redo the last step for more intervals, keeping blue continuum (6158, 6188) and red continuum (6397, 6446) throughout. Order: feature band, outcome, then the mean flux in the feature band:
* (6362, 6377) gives 0.00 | 5.89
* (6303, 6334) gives 0.01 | 5.79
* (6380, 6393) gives -0.05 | 6.18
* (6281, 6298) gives -0.01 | 5.86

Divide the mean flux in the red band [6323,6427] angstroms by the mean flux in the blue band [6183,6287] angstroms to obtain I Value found 1.04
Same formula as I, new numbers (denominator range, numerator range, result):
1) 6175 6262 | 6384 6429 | 1.06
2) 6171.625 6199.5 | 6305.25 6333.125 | 1.02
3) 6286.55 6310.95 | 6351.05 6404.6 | 1.03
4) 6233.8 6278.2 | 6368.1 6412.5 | 1.07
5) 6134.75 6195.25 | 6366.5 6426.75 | 1.02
